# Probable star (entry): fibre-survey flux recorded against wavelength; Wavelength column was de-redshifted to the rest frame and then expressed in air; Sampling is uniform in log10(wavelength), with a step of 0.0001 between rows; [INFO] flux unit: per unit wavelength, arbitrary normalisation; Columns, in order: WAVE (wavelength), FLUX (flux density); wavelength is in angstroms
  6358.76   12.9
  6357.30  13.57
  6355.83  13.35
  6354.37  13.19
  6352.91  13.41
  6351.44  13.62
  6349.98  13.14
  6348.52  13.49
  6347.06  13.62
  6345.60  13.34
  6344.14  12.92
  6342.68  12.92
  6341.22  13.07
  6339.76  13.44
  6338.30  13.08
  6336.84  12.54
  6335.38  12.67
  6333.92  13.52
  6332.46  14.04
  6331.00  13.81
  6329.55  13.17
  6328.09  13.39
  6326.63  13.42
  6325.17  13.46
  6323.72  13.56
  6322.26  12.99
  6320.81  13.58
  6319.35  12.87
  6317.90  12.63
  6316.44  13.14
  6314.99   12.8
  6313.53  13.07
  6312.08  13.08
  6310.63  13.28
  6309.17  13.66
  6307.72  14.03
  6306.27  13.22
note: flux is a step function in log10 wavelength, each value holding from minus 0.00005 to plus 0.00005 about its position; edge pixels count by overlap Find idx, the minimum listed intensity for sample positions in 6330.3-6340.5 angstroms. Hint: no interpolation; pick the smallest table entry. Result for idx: 12.54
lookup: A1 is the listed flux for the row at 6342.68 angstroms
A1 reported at 12.92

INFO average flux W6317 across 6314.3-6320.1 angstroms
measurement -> 12.9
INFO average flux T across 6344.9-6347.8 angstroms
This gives 13.5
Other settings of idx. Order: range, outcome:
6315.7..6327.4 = 12.63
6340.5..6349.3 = 12.92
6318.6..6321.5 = 12.87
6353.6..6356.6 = 13.19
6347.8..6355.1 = 13.14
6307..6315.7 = 12.8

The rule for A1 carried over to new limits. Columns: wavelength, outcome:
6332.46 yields 14.04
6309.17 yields 13.66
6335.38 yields 12.67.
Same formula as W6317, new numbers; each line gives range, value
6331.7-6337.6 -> 13.2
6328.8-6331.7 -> 13.5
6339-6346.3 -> 13.1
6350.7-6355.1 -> 13.4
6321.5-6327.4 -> 13.4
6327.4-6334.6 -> 13.6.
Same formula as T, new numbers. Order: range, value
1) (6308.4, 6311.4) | 13.5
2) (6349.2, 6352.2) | 13.4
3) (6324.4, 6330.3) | 13.4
